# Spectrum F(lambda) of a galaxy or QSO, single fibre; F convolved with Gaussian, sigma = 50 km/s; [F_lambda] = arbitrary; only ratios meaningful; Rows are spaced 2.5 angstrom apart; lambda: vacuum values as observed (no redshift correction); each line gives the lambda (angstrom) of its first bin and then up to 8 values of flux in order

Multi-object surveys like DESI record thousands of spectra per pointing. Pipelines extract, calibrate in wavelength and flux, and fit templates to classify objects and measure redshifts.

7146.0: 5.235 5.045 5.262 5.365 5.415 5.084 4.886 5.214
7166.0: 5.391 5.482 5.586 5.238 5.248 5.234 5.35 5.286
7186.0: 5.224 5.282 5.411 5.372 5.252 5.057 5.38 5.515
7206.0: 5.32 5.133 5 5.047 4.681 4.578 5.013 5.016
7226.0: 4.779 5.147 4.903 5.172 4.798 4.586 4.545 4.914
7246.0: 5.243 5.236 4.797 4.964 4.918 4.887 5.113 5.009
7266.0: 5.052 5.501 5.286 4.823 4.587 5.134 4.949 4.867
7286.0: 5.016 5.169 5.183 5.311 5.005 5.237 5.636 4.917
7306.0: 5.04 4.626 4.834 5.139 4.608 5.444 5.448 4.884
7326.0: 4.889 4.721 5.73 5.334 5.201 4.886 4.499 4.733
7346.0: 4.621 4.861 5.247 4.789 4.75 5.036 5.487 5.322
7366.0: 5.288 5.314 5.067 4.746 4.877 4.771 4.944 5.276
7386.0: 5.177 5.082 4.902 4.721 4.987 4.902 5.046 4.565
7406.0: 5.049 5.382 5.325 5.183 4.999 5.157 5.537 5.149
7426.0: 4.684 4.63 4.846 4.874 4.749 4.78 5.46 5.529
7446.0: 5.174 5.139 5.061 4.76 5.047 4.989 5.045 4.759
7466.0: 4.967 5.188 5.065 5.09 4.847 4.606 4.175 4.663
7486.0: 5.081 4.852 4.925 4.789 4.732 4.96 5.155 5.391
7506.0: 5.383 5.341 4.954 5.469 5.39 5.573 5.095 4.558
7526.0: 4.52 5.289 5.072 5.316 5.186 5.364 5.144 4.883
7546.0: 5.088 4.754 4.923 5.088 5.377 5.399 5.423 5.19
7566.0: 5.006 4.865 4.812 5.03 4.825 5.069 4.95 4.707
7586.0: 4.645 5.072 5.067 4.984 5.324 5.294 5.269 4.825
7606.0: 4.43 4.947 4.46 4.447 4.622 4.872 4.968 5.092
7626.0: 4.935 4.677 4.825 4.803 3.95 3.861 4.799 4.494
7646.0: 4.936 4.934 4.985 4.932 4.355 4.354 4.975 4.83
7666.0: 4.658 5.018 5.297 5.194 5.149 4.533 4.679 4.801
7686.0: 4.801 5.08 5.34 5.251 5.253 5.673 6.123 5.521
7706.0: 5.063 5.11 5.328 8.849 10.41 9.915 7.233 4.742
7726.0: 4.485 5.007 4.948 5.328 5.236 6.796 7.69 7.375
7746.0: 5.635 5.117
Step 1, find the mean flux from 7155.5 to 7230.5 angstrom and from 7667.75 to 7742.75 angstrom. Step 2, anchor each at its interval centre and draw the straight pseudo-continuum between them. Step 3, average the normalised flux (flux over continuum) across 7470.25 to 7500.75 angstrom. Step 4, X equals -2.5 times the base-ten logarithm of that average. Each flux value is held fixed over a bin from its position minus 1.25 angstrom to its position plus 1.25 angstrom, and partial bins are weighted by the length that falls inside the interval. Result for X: 0.15 mag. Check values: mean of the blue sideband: 5.18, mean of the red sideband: 5.81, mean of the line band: 4.82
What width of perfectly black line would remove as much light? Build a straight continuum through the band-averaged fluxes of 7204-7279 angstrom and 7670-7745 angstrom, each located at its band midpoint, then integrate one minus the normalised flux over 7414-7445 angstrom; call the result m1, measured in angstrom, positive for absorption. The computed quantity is 1.7 angstrom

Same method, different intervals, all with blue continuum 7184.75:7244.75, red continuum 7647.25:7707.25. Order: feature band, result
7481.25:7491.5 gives 0.47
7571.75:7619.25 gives 1.42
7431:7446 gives -0.08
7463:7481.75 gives 0.67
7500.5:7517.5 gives -0.91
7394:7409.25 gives 0.24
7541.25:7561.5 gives -0.28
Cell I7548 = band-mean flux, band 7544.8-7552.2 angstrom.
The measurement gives 4.92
